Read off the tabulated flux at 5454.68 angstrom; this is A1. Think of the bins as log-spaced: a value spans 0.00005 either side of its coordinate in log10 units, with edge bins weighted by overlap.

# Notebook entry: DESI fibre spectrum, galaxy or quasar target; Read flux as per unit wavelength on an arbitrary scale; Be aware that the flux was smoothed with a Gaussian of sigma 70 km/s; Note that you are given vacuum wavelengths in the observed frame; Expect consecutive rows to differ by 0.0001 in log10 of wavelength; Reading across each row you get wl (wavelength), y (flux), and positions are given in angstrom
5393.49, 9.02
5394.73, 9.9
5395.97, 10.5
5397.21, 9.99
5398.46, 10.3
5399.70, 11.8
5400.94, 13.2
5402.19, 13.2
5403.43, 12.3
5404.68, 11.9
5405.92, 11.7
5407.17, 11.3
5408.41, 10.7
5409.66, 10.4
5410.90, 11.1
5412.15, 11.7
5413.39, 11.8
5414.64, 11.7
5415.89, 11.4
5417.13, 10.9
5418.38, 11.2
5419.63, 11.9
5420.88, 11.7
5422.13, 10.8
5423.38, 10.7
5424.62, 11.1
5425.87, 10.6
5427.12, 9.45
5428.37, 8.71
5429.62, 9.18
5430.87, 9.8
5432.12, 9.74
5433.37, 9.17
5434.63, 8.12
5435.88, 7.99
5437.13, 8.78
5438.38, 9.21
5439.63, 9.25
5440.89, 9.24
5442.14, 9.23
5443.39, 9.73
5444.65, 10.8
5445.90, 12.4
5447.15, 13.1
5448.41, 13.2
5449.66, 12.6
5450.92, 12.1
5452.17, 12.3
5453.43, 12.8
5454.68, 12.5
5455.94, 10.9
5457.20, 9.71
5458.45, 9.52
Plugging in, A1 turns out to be 12.5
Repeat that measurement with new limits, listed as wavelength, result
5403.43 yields 12.3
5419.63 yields 11.9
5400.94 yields 13.2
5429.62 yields 9.18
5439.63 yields 9.25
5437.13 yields 8.78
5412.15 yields 11.7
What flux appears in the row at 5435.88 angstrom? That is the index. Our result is 7.99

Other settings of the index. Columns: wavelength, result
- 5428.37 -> 8.71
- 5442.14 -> 9.23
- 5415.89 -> 11.4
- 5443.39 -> 9.73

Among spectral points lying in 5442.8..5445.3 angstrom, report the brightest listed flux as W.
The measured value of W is 10.8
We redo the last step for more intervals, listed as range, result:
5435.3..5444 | 9.73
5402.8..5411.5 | 12.3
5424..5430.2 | 11.1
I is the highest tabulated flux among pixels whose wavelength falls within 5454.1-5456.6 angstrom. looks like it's 12.5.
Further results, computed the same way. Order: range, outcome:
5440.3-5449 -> 13.2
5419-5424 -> 11.9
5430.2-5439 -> 9.8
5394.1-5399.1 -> 10.5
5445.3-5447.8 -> 13.1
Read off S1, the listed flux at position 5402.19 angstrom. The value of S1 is 13.2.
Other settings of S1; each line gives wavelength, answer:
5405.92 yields 11.7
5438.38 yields 9.21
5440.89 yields 9.24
